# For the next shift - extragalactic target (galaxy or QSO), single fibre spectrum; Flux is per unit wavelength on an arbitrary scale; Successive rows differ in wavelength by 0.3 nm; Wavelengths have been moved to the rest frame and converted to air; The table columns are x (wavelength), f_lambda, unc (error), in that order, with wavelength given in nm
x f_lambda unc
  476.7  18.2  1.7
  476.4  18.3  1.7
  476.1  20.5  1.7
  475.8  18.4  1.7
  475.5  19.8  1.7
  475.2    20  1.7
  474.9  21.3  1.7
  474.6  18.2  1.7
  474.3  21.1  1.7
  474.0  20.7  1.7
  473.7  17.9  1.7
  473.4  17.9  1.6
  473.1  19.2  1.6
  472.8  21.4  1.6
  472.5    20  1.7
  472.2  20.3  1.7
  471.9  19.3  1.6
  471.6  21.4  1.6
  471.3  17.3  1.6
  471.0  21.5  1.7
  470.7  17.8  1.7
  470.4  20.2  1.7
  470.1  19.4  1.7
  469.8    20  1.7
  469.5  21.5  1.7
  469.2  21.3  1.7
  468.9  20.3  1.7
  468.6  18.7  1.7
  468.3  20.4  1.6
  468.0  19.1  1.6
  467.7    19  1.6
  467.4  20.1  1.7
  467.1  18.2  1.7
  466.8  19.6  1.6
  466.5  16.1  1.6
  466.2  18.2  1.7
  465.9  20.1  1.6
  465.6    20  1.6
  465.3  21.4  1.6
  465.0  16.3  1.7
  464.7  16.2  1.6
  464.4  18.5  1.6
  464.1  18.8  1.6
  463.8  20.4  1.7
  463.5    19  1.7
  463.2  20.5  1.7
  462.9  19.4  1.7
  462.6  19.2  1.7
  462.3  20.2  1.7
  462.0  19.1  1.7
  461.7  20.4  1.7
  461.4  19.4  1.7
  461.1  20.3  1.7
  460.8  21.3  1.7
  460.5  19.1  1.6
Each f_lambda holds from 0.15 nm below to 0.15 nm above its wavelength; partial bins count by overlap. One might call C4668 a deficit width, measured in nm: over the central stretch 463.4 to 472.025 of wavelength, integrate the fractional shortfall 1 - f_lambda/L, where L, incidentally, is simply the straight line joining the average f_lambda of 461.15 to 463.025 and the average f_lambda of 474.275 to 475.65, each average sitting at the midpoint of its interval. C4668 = 0.21 nm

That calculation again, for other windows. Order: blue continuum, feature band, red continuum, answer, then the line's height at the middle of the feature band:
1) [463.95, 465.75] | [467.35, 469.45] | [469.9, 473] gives -0.07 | 19.2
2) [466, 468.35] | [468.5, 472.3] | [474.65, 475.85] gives -0.14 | 19.2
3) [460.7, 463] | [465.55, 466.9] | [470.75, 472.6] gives 0.08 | 19.9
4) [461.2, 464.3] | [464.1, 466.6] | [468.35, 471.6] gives 0.17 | 19.7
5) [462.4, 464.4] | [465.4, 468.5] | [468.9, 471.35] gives 0.10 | 19.8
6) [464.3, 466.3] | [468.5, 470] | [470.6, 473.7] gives -0.09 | 19.2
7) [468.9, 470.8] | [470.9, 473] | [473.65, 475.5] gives -0.01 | 20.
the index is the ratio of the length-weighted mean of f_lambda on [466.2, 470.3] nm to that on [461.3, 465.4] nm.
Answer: 1.02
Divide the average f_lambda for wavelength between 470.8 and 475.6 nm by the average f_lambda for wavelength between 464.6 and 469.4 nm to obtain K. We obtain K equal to 1.0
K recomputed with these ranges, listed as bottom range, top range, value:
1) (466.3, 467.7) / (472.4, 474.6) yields 1.06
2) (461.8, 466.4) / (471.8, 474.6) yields 1.03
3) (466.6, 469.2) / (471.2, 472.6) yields 1.01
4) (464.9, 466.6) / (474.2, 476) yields 1.05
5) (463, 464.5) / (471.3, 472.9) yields 1.04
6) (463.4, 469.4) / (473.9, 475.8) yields 1.05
